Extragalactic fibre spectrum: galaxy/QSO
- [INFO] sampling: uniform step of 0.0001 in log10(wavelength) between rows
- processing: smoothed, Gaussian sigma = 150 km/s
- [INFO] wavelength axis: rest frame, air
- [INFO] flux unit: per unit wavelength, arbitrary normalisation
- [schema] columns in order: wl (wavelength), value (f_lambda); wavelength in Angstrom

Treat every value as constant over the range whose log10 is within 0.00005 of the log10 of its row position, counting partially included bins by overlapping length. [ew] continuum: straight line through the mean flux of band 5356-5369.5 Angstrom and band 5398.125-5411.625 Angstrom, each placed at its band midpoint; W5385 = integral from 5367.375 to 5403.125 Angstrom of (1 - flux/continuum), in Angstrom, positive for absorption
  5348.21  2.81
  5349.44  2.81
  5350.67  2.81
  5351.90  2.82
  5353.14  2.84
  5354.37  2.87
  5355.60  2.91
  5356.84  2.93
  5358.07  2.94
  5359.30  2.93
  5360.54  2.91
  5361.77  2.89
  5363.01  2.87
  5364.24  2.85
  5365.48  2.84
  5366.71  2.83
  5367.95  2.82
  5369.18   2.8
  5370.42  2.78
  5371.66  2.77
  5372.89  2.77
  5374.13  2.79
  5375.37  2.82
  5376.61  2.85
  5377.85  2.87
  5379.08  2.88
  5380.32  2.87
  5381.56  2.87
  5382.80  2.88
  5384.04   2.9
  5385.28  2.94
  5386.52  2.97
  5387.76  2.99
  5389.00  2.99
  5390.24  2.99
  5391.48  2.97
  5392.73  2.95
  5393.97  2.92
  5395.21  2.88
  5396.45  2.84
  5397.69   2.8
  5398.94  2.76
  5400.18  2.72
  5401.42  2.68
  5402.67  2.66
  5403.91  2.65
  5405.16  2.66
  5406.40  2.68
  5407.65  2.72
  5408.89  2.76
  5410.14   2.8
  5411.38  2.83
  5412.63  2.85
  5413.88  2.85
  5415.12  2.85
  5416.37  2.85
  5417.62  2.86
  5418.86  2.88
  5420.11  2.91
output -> -0.8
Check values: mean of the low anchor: 2.88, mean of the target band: 2.85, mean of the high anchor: 2.72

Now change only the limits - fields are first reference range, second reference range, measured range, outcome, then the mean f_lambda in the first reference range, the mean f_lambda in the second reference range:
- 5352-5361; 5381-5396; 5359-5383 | 0.6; 2.9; 2.94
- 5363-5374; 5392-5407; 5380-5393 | -0.7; 2.81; 2.77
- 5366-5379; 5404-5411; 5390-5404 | -0.4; 2.81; 2.72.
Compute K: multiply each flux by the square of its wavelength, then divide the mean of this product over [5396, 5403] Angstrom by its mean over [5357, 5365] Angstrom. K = 1.0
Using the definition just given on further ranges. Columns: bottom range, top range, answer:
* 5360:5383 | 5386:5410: 1.00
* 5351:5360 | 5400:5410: 0.95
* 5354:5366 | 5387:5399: 1.02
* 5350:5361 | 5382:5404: 1.01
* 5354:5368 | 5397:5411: 0.96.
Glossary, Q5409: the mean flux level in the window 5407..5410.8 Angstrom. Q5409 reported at 2.76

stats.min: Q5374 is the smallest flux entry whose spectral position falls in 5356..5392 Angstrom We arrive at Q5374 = 2.77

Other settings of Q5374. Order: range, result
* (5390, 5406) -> 2.65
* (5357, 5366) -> 2.84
